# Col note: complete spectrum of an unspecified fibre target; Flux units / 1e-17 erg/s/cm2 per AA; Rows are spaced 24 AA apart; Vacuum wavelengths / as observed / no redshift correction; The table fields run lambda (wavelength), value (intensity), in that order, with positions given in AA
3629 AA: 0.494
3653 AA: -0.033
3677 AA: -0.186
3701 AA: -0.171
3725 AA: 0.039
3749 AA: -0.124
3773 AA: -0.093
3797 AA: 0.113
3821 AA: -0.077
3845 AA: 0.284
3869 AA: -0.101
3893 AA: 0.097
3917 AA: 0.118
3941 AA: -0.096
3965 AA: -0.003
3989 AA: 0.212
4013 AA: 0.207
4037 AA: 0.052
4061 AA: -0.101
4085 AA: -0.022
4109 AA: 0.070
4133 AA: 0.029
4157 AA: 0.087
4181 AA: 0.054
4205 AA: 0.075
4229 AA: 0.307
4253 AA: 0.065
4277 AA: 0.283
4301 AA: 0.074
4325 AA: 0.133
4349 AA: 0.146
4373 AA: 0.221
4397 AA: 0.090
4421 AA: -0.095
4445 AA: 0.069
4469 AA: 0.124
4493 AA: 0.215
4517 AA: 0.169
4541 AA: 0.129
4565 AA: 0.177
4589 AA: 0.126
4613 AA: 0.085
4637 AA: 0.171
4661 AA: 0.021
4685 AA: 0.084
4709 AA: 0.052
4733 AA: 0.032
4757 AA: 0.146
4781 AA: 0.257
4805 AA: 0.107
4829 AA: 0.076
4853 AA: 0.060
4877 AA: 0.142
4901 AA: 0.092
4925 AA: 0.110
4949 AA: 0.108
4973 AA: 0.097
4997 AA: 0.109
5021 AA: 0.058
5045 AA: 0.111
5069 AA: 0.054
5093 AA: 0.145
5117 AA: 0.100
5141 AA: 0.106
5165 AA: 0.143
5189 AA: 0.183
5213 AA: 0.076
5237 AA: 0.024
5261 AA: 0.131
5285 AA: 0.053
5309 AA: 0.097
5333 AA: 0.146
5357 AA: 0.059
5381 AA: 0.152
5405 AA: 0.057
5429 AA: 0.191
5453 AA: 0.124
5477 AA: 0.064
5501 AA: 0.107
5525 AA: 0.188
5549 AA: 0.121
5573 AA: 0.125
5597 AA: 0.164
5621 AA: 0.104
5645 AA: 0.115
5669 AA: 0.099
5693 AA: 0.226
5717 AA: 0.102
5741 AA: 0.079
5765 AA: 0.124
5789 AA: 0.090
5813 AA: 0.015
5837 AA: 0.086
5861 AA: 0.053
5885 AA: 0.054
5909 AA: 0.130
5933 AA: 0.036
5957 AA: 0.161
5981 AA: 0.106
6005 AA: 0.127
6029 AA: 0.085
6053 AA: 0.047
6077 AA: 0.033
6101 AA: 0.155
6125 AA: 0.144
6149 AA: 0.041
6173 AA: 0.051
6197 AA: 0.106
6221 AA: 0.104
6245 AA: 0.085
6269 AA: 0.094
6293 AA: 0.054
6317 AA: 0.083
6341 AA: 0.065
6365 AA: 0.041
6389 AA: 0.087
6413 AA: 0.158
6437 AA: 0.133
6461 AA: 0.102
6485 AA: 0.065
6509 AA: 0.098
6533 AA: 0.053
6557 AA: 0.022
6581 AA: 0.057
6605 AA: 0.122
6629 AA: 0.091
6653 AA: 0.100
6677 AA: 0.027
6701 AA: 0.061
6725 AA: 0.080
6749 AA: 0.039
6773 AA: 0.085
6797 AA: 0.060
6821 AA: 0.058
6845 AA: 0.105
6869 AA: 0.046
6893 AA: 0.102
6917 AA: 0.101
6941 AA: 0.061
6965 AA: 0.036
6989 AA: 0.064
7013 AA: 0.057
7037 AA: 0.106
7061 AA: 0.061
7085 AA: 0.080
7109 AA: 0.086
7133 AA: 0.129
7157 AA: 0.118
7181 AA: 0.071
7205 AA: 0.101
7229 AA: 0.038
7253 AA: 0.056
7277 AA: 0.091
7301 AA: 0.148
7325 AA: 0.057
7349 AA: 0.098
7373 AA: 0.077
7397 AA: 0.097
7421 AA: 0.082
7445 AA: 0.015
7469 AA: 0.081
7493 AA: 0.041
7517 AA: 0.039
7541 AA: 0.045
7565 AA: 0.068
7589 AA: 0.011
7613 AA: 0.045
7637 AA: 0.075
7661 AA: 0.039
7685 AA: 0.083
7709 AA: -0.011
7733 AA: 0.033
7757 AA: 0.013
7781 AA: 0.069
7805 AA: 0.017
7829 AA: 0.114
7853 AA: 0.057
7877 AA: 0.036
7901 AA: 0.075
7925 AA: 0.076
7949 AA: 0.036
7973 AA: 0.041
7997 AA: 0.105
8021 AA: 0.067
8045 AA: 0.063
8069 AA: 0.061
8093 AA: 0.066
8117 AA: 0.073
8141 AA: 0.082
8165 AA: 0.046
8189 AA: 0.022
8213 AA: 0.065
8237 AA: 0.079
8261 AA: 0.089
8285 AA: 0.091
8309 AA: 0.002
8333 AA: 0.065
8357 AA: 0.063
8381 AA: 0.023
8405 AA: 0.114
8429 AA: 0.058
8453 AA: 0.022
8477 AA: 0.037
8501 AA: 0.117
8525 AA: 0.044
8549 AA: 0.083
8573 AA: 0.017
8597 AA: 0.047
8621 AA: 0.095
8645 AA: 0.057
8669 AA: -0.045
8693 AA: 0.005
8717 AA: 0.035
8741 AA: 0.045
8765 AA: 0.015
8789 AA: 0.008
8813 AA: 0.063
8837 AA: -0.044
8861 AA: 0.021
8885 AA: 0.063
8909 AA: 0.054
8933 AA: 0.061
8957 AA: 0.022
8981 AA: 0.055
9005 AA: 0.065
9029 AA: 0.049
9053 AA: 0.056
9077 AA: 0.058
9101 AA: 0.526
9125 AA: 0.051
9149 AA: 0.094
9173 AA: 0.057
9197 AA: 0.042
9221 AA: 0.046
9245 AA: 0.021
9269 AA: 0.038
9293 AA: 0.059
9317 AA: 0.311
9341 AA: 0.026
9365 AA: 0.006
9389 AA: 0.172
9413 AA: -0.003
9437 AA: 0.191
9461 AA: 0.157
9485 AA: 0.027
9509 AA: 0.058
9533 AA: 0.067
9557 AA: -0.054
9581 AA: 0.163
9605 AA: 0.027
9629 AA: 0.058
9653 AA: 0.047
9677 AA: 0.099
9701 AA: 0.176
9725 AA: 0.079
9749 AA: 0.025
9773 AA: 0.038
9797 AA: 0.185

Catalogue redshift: 1.44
